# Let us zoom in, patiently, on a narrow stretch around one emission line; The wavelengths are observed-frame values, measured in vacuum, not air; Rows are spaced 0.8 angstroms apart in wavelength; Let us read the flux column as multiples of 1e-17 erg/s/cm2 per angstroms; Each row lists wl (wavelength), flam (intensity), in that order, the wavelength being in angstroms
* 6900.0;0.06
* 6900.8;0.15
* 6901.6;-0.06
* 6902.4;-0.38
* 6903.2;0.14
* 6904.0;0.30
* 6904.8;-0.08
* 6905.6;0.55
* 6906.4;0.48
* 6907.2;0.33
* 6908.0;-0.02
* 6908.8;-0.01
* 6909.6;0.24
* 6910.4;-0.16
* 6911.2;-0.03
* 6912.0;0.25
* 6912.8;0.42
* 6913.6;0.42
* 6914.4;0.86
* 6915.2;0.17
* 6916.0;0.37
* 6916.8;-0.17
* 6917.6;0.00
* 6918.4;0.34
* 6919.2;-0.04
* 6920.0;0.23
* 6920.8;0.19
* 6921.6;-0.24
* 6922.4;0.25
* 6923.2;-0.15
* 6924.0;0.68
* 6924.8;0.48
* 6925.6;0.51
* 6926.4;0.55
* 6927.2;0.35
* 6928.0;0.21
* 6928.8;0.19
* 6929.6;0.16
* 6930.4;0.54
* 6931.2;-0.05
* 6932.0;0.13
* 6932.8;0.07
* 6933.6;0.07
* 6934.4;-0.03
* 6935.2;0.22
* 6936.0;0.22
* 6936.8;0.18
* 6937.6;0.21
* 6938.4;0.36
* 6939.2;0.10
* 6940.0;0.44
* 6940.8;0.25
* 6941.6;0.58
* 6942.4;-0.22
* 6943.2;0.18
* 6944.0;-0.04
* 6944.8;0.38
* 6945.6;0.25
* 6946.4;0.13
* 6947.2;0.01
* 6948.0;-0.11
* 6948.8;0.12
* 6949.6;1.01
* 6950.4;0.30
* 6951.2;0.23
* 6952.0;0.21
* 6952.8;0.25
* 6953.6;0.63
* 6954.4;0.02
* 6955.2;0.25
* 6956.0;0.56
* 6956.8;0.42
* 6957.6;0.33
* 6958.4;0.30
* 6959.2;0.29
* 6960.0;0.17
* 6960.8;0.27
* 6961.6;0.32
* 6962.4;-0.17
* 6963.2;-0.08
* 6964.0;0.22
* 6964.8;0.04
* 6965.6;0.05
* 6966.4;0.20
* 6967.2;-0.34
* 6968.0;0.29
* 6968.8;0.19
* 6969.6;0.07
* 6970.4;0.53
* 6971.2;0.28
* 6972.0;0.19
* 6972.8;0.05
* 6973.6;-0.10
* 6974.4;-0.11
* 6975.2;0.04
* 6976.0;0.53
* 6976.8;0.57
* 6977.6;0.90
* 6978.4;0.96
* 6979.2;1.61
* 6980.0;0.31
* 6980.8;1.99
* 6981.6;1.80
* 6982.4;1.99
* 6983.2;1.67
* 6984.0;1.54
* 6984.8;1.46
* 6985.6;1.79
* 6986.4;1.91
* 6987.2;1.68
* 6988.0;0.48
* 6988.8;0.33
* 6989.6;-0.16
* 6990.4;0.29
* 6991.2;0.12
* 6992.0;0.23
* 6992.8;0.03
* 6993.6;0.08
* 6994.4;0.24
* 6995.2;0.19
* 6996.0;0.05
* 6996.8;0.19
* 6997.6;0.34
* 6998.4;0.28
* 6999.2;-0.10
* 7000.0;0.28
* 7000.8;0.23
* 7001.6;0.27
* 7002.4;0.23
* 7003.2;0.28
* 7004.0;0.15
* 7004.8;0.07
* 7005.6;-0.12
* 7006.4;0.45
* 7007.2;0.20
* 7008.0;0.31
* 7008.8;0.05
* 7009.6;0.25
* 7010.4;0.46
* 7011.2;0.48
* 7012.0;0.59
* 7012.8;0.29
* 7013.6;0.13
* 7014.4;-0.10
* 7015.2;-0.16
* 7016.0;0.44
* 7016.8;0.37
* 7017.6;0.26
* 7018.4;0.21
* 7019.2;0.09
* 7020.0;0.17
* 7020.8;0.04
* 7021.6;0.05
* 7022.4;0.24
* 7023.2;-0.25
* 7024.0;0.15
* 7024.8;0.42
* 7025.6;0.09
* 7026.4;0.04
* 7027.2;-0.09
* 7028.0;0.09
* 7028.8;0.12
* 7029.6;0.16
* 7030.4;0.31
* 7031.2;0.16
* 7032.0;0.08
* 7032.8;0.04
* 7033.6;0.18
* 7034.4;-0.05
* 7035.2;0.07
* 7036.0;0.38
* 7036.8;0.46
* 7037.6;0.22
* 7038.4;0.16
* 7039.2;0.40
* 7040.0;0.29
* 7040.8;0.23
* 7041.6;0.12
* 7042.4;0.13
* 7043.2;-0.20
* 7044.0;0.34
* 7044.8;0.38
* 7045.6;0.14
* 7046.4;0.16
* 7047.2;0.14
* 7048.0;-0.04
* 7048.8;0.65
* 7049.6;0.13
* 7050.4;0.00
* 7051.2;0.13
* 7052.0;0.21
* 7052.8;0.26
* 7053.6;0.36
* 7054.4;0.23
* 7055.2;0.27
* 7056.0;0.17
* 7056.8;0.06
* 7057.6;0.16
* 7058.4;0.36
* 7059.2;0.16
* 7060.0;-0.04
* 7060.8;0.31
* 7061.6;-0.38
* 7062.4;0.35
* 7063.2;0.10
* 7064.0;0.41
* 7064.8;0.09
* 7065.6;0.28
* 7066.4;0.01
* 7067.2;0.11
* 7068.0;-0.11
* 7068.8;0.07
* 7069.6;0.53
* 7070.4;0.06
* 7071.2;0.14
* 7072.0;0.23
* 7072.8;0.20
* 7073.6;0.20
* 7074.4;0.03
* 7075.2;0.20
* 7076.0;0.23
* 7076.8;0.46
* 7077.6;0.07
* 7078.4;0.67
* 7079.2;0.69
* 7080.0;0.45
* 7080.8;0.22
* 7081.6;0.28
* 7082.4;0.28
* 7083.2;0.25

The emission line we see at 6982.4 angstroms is [O II] 3727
